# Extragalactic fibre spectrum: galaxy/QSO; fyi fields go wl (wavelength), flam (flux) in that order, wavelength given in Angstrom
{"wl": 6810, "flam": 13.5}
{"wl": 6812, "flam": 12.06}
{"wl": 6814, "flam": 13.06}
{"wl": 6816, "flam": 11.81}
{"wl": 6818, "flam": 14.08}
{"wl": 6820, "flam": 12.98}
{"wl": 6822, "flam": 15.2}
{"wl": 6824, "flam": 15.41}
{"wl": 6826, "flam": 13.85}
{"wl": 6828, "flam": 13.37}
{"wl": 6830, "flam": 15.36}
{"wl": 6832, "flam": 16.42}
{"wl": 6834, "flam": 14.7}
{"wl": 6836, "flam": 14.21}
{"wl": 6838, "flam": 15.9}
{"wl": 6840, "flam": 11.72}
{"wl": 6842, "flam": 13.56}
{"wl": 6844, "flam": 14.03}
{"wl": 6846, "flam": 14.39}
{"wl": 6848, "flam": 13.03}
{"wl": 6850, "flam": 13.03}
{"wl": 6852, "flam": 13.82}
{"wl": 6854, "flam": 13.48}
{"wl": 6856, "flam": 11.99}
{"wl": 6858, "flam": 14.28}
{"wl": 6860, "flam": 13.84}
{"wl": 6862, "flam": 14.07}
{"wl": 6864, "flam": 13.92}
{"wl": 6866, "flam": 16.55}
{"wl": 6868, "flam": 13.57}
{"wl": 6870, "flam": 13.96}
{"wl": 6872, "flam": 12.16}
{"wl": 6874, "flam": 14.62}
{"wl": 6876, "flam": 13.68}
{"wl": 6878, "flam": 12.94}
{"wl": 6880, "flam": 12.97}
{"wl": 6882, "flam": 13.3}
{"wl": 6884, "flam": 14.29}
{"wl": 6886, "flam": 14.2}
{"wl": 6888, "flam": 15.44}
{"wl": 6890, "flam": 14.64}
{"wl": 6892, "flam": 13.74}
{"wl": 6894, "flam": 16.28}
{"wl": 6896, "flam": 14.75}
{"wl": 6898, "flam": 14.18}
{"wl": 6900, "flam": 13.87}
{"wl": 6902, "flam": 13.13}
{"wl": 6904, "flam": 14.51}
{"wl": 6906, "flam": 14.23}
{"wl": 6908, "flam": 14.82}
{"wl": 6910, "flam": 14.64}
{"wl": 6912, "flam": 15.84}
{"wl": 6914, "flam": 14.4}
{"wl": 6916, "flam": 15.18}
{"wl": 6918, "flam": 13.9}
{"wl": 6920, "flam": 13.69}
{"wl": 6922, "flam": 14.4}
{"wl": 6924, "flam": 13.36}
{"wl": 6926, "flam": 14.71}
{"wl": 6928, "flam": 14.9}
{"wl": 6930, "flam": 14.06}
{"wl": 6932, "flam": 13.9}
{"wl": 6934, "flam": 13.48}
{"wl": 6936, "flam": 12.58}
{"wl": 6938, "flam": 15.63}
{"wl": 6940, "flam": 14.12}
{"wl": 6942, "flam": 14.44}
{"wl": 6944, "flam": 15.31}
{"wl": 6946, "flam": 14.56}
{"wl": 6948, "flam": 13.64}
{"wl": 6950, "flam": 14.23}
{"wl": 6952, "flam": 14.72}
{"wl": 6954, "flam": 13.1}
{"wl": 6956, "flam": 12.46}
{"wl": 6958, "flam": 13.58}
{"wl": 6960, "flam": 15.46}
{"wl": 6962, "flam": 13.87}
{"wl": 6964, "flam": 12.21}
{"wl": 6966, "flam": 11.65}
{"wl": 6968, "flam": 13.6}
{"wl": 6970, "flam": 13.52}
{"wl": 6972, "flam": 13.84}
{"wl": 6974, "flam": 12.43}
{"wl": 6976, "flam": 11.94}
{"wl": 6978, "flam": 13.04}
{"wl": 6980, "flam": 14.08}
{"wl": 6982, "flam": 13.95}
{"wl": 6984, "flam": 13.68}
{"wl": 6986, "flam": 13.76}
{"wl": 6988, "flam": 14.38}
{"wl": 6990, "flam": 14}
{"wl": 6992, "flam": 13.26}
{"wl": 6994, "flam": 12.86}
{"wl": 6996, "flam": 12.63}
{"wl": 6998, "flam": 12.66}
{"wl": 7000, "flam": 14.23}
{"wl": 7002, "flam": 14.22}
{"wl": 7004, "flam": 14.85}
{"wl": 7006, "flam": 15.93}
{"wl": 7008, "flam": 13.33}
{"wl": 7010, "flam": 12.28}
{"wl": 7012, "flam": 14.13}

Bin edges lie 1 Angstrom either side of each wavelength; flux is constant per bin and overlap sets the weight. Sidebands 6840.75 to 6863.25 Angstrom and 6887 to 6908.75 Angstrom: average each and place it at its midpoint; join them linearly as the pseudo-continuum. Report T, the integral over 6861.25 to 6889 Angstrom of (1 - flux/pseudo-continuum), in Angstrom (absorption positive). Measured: 0.1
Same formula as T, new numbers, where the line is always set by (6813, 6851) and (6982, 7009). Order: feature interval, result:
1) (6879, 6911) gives -0.9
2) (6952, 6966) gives 0.5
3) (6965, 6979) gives 1.0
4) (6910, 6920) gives -0.6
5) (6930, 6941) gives 0.0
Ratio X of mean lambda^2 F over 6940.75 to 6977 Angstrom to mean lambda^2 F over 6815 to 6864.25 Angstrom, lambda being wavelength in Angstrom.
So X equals 1.01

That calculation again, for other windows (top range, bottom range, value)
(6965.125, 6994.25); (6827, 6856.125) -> 0.99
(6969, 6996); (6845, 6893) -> 1.00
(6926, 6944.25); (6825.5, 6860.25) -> 1.05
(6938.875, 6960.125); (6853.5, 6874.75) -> 1.04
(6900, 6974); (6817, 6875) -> 1.02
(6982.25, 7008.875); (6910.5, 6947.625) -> 0.98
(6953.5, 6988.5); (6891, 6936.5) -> 0.95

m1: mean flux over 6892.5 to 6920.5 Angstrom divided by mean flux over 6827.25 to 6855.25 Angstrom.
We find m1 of 1.0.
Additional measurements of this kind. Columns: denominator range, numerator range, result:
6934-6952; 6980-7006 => 0.97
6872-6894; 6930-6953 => 1.02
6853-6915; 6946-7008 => 0.96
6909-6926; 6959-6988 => 0.93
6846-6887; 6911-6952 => 1.05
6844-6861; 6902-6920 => 1.08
